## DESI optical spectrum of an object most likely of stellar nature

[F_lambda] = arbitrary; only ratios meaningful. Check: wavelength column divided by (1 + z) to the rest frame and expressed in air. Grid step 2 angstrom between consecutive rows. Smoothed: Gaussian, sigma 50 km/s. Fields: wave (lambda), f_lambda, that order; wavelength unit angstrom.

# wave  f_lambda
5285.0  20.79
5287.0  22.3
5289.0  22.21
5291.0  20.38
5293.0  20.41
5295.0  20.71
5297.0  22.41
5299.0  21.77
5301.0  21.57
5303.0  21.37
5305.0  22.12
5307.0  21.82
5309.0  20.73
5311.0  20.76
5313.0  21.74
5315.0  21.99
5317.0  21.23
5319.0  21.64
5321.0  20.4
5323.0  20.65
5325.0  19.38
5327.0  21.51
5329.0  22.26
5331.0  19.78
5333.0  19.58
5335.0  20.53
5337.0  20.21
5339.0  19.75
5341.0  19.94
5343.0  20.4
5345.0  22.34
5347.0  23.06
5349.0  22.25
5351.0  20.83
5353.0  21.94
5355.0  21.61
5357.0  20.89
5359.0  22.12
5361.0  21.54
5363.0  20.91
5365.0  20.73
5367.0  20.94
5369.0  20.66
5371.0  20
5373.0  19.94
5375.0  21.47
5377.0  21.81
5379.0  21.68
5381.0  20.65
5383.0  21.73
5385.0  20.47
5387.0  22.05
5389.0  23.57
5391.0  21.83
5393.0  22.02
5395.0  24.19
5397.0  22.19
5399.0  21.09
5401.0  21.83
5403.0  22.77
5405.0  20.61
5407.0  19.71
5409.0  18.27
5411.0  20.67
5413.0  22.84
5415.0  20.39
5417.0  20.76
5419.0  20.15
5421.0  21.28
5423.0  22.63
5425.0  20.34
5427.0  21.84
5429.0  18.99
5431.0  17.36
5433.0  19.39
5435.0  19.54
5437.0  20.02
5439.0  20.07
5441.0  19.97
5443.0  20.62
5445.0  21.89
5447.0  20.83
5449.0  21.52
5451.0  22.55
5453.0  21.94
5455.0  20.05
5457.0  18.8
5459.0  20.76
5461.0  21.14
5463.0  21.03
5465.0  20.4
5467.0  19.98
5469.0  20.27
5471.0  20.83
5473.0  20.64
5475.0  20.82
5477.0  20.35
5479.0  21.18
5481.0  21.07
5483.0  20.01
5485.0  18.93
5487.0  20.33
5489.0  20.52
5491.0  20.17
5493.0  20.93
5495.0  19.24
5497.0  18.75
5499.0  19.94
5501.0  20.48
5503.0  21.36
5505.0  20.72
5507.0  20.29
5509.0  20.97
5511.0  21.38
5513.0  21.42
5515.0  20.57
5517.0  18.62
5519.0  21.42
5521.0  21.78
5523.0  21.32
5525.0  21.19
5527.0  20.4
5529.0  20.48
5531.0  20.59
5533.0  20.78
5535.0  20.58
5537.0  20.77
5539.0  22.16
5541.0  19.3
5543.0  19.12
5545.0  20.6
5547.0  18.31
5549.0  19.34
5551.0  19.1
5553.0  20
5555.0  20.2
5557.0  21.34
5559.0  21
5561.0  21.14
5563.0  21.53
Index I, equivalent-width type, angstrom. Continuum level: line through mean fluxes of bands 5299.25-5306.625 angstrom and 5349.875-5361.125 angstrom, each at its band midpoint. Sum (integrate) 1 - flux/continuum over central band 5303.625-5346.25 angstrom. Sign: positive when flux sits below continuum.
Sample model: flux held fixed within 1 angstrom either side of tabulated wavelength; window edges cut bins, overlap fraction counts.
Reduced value 1.4 angstrom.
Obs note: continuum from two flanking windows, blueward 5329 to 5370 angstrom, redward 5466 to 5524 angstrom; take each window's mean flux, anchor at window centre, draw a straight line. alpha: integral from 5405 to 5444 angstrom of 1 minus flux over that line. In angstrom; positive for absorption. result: 0.92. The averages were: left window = 21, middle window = 20.3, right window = 20.5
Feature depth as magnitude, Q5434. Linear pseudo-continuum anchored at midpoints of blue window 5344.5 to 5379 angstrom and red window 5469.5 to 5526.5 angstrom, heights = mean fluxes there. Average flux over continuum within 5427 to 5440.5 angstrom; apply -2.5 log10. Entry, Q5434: 0.08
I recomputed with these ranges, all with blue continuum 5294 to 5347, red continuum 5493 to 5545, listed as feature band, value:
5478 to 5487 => 0.2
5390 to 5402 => -0.8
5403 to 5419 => 0.2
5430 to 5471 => 0.6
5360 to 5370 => 0.0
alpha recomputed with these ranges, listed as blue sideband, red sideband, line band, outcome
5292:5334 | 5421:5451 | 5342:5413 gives -2.2 angstrom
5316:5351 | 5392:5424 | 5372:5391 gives -0.3 angstrom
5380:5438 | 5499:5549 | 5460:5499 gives 0.8 angstrom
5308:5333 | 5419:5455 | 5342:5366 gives -0.8 angstrom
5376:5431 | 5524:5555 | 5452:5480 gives 0.3 angstrom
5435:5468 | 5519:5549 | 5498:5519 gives 0.0 angstrom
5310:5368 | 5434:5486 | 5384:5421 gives -1.1 angstrom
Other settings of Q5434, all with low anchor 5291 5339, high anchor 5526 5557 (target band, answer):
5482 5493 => 0.02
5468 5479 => -0.01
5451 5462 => -0.01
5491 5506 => 0.01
